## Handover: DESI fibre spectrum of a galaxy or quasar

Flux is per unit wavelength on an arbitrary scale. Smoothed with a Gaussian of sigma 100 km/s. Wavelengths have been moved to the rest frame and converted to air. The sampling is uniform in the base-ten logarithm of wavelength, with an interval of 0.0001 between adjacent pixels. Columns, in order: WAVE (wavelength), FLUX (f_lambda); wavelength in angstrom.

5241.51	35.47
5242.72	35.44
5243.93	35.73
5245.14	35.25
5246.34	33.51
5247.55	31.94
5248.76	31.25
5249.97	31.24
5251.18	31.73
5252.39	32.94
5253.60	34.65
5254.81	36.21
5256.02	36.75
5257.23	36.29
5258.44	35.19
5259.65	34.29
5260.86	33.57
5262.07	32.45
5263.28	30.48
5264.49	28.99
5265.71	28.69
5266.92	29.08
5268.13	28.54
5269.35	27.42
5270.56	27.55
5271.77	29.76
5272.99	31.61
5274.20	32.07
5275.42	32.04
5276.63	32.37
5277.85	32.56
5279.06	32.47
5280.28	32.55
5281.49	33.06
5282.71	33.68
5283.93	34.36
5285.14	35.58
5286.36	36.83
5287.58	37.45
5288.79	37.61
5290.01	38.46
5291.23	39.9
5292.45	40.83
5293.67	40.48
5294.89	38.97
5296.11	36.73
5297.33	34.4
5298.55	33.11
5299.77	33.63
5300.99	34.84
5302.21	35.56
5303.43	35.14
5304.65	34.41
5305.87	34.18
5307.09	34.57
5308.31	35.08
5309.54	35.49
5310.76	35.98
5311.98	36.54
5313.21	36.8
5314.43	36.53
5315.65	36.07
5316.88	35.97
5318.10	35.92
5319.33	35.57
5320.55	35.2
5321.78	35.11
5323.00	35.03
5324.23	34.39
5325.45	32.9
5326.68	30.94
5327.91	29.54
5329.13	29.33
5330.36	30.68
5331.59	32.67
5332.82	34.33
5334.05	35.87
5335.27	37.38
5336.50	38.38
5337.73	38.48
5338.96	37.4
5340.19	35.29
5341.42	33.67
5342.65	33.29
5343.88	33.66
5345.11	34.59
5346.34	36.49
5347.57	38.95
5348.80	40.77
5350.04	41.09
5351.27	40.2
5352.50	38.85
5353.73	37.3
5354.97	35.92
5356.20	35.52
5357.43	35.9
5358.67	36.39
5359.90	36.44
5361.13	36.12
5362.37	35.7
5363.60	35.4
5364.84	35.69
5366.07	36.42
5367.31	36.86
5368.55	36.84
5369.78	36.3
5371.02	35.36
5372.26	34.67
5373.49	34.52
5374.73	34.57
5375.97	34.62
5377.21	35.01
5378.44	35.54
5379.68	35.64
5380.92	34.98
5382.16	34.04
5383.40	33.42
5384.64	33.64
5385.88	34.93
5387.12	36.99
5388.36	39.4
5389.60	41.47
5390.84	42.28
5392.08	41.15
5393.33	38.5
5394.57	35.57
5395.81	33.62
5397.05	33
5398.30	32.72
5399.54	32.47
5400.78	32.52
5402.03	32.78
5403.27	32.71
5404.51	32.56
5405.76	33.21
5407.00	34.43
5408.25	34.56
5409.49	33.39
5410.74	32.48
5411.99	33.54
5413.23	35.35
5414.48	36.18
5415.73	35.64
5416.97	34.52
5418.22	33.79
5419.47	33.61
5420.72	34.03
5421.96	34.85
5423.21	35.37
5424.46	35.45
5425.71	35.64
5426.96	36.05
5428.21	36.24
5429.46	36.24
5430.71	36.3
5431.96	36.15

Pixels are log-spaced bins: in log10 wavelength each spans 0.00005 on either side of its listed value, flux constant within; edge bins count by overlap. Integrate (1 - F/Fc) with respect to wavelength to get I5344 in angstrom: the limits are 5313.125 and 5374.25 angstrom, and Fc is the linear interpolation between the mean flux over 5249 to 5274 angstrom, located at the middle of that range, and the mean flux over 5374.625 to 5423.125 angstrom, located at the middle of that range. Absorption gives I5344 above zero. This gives -3.5 angstrom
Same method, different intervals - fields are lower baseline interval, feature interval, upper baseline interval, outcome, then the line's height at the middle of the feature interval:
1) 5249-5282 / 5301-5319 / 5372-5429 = -1.39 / 33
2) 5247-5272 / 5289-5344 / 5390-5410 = -3.79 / 33.1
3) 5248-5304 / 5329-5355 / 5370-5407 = -1.21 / 34.6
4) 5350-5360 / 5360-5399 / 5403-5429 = 0.26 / 36.2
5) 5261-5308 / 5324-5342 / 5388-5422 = 0.09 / 34.3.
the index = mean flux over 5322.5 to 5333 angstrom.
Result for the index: 32.1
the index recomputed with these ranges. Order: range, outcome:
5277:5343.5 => 35.2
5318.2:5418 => 35.4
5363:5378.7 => 35.5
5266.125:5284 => 31.2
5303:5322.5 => 35.5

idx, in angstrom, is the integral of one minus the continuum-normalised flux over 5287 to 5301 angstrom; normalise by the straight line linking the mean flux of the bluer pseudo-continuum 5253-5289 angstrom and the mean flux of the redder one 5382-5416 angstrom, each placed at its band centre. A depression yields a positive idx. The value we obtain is -1.7 angstrom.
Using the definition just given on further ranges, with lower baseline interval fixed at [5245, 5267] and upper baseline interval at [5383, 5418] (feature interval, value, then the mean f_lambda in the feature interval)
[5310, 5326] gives -0.8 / 35.6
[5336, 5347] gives -0.5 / 35.7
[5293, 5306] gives -0.8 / 35.7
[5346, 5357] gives -1.3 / 38.4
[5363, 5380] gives -0.4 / 35.5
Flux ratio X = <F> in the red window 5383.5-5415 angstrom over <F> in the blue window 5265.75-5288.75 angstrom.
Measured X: 1.09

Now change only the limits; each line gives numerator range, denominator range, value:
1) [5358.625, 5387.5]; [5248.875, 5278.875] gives 1.11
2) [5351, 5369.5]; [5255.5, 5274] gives 1.17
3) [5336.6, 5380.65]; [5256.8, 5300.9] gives 1.08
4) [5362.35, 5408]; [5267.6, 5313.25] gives 1.02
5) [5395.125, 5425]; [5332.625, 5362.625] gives 0.92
